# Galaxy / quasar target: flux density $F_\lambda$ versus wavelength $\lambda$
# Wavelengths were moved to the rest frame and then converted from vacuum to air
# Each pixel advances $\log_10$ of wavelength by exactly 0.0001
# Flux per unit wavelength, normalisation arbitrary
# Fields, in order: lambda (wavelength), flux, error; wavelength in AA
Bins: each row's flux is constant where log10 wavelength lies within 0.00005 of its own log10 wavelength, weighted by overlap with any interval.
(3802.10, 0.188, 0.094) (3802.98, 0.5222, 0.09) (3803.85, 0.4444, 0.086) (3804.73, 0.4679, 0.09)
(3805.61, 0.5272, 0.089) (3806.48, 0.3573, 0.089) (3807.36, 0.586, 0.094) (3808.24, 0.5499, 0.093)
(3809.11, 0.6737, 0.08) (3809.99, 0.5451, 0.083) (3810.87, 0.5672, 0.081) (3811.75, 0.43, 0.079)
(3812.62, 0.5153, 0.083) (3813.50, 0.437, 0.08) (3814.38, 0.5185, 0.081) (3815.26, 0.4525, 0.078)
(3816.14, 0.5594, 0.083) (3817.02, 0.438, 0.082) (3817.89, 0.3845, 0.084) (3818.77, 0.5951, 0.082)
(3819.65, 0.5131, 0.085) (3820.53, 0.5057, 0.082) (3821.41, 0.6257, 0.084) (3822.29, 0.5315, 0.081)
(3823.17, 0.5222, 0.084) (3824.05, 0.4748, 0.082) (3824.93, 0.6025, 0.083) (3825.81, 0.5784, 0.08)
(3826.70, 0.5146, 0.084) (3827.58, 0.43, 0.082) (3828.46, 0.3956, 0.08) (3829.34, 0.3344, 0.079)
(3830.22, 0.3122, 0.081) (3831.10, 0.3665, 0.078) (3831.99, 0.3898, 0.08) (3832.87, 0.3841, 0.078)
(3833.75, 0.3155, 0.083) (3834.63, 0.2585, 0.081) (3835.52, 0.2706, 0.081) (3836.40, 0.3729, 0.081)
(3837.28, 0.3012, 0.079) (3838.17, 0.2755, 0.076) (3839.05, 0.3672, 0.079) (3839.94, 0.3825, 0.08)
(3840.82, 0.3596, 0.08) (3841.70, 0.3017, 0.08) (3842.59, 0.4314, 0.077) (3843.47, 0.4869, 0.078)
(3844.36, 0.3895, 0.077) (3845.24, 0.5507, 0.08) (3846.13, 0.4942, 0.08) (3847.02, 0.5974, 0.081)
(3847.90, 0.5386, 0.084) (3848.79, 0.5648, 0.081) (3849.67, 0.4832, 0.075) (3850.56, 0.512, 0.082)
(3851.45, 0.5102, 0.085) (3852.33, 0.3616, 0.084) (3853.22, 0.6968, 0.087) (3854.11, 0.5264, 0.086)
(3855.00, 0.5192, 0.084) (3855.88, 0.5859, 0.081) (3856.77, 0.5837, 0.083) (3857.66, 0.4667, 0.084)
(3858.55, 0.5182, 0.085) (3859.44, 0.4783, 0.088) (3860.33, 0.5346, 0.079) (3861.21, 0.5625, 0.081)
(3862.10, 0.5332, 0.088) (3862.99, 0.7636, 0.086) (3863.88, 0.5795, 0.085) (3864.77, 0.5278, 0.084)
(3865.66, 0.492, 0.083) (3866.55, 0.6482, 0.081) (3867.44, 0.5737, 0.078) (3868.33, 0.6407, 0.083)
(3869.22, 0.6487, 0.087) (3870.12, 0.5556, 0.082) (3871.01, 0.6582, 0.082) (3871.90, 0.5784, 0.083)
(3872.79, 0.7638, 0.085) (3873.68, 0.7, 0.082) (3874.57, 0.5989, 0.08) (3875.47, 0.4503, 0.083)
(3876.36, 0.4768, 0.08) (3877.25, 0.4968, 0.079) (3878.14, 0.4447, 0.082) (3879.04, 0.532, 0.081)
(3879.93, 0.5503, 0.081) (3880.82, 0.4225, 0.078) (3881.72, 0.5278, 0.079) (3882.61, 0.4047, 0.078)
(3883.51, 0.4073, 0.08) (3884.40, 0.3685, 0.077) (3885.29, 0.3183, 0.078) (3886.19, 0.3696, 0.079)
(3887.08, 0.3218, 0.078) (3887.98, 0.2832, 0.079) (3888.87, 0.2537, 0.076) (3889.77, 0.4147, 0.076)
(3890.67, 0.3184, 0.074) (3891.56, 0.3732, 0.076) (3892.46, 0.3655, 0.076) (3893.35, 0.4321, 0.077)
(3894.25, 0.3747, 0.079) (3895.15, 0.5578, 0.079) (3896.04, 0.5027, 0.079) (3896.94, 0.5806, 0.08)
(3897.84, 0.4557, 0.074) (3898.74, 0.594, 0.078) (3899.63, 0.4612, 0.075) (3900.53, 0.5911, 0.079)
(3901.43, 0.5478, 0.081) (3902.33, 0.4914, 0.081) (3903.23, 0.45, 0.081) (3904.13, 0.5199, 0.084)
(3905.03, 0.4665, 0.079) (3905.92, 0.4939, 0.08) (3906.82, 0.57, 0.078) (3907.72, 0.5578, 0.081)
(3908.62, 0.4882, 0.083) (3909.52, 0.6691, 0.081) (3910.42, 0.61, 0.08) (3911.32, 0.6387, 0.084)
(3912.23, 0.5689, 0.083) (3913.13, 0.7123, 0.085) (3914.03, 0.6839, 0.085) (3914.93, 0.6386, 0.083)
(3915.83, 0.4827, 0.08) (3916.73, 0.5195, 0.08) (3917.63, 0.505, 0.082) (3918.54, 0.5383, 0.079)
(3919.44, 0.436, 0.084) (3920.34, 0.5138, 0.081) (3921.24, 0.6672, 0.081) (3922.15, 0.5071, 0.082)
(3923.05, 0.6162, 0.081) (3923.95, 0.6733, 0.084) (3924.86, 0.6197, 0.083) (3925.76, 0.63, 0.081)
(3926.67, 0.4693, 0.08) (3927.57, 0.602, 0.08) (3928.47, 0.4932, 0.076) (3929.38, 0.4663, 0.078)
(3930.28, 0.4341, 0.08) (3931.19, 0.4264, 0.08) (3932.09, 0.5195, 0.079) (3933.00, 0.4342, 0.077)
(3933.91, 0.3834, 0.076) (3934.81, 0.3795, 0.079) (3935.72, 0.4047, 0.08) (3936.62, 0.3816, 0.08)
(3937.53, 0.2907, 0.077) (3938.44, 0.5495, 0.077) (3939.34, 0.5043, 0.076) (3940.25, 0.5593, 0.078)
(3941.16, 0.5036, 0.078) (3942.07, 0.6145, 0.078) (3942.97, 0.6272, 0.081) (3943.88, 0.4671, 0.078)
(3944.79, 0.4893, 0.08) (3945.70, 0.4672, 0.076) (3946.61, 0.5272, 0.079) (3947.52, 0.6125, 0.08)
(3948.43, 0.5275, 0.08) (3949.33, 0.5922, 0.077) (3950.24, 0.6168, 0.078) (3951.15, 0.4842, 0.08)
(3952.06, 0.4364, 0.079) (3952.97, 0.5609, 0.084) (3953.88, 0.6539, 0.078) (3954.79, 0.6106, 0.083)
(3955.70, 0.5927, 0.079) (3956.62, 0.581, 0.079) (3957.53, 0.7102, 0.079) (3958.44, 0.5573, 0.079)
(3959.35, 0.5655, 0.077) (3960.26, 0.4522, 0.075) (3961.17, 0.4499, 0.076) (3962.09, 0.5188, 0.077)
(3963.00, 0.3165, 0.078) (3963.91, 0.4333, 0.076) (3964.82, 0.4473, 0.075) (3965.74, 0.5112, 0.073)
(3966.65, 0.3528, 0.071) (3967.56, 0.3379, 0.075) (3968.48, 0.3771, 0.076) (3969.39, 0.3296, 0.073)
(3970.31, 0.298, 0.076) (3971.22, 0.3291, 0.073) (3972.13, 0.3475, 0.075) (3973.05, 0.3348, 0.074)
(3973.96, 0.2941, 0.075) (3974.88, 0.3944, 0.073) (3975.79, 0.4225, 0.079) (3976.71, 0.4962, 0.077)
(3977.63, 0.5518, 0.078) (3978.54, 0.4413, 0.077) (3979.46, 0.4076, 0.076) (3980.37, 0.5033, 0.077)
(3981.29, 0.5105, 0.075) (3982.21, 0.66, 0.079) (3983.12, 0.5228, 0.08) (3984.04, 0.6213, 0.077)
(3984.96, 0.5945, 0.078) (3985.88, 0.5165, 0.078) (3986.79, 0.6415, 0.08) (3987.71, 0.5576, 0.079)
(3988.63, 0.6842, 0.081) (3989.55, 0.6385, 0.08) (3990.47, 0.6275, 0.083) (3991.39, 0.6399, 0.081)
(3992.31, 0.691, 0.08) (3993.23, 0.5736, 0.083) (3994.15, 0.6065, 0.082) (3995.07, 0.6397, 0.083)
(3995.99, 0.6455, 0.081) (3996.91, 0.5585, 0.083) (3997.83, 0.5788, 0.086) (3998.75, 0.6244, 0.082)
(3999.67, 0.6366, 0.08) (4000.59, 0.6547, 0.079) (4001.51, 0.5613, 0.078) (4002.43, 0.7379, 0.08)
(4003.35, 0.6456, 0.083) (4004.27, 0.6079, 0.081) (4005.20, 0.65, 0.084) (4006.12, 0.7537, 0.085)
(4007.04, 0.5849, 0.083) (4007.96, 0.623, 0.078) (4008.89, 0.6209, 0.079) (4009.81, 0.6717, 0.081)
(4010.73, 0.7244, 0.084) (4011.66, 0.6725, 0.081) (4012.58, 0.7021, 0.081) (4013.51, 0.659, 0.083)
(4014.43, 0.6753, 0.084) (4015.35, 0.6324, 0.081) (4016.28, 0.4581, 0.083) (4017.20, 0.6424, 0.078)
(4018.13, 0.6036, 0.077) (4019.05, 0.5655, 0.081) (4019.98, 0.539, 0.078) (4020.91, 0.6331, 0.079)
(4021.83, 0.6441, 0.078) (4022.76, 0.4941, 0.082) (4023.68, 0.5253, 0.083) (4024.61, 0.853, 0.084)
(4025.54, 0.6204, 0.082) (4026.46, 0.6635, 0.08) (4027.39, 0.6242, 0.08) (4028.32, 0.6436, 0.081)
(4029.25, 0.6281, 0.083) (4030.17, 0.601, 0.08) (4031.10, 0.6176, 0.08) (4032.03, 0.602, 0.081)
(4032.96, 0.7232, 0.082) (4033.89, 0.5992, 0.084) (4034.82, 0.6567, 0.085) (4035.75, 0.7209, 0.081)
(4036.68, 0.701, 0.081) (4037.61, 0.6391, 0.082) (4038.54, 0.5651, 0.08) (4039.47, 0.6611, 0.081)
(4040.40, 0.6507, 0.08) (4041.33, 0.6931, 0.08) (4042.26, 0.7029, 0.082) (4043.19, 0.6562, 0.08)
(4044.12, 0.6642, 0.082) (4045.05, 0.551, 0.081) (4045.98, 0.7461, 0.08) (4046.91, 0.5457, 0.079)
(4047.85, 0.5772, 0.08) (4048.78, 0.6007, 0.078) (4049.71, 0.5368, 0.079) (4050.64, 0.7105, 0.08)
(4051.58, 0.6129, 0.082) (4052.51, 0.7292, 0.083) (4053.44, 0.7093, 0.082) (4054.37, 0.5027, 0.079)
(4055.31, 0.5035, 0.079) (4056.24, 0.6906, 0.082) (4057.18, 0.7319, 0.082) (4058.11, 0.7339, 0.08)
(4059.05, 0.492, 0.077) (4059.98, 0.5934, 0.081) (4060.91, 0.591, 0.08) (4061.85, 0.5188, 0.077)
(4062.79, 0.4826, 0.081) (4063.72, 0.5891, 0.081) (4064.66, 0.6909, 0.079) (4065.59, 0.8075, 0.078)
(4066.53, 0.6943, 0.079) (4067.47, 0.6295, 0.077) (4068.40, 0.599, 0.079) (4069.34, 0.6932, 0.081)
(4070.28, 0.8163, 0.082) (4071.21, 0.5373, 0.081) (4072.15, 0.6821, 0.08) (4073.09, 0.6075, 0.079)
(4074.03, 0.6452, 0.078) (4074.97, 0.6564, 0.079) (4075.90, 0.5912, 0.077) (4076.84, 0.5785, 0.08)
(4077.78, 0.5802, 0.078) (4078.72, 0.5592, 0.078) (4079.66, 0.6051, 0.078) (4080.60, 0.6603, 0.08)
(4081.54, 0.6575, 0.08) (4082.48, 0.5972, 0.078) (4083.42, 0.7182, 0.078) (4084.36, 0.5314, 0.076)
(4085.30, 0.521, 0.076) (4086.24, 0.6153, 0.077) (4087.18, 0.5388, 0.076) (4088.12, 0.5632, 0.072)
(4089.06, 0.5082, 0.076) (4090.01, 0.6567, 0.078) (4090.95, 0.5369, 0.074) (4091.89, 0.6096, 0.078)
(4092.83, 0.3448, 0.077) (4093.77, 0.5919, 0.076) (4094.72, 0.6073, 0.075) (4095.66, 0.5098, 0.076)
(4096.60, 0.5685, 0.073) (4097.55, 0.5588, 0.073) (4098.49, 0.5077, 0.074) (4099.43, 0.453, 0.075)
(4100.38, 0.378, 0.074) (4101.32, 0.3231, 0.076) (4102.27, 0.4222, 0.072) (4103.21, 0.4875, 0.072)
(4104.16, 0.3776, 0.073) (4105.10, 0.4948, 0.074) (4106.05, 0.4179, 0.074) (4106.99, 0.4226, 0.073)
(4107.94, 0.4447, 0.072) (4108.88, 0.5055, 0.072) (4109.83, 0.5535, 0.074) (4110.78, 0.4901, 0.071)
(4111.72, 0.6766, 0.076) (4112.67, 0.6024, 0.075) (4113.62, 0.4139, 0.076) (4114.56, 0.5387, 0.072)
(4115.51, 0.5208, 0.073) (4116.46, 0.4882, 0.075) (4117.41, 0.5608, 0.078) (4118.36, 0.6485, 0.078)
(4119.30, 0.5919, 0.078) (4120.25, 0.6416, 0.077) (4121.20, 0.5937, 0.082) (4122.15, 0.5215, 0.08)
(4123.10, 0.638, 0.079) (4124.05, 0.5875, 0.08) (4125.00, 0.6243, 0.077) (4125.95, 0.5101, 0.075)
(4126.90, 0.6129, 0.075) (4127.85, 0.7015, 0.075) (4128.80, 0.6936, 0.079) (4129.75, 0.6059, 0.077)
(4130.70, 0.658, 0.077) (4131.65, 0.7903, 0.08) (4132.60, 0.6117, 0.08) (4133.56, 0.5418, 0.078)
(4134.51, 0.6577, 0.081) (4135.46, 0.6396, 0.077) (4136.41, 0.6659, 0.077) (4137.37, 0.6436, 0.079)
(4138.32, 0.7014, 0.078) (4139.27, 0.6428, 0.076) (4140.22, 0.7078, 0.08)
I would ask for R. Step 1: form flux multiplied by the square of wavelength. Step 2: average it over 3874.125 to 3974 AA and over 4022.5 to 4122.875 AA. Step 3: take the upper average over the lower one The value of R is 1.30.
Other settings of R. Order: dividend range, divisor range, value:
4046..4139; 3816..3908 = 1.37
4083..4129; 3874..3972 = 1.19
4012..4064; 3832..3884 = 1.37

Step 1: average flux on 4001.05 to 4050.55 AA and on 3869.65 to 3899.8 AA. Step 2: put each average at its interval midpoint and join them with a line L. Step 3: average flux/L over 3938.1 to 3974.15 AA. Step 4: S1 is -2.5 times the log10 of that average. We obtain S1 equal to 0.13 mag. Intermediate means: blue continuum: 0.468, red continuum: 0.636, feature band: 0.49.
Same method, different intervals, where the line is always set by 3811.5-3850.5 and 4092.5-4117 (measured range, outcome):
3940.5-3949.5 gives -0.17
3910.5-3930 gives -0.23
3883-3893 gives 0.30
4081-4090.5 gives -0.21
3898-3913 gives -0.19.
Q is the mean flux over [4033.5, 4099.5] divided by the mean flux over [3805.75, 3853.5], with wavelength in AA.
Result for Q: 1.3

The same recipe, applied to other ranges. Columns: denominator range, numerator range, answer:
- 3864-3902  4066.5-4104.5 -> 1.16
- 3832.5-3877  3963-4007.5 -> 1.05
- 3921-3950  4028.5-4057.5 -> 1.25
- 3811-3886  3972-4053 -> 1.24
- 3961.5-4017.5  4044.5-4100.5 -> 1.09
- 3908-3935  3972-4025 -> 1.08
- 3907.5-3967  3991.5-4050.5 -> 1.20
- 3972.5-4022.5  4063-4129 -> 0.97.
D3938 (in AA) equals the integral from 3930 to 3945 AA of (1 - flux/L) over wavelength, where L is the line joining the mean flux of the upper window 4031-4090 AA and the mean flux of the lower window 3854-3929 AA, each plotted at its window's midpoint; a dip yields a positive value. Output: 2.3 AA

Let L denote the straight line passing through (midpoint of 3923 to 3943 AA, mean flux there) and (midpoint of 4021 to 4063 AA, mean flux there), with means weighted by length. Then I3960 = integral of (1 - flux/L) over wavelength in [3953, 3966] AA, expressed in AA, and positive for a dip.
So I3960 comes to 0.00 AA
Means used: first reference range 0.499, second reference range 0.63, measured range 0.53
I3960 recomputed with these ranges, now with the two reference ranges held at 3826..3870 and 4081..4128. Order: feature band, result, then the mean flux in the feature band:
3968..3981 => 2.8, 0.396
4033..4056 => -5.0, 0.637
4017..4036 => -4.0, 0.627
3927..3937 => 0.9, 0.449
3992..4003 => -2.4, 0.625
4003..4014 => -3.1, 0.66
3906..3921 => -2.5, 0.57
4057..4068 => -2.1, 0.627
